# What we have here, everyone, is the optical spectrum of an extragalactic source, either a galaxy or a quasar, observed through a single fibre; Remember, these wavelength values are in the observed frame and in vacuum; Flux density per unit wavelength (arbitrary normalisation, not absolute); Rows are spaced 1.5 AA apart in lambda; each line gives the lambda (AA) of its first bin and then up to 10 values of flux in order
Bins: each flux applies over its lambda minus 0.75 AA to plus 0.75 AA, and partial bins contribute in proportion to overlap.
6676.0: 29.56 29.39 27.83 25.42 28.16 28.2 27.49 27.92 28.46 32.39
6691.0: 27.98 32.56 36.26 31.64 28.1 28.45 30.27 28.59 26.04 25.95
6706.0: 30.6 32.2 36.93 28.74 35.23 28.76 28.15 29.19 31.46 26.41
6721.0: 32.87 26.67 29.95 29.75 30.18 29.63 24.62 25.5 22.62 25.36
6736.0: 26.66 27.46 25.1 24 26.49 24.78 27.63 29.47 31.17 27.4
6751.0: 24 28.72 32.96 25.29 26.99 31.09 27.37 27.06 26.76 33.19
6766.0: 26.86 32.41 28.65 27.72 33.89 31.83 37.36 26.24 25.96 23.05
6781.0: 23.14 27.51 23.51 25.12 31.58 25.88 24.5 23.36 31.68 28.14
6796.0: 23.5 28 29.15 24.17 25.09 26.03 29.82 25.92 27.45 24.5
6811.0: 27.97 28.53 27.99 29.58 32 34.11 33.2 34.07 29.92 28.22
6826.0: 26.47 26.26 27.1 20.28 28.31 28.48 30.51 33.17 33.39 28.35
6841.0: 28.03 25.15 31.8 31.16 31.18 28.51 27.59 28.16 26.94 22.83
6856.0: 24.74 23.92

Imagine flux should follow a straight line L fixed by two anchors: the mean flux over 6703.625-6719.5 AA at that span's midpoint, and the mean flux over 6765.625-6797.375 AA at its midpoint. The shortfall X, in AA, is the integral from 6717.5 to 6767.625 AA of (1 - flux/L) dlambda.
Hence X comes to 2.5 AA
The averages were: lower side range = 30.5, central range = 27.8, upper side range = 27.7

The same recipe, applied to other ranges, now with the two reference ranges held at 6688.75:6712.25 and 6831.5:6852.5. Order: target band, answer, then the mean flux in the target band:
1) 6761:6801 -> 2.9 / 27.8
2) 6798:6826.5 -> 1.1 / 28.7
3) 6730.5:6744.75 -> 2.3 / 25.4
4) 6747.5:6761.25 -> 0.9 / 28.2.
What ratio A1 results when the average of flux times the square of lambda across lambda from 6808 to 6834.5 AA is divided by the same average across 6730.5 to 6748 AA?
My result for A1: 1.1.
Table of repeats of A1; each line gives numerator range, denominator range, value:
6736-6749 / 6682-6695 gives 0.91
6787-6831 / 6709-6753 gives 1.02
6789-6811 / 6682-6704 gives 0.93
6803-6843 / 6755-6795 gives 1.04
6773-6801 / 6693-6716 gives 0.91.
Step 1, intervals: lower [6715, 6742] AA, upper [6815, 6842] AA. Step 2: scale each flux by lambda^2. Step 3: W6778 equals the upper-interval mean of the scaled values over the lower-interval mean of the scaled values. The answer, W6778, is 1.1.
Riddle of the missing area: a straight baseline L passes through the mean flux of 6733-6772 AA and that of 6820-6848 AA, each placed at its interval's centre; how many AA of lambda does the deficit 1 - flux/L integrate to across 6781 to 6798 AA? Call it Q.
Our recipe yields 1.2 AA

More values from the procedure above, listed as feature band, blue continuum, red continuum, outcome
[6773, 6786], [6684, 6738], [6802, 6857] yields 0.8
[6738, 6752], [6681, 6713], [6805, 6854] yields 1.4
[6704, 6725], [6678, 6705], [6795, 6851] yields -1.0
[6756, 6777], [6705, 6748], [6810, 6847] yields -0.7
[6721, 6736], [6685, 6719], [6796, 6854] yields 1.2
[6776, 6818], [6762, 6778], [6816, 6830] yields 4.6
